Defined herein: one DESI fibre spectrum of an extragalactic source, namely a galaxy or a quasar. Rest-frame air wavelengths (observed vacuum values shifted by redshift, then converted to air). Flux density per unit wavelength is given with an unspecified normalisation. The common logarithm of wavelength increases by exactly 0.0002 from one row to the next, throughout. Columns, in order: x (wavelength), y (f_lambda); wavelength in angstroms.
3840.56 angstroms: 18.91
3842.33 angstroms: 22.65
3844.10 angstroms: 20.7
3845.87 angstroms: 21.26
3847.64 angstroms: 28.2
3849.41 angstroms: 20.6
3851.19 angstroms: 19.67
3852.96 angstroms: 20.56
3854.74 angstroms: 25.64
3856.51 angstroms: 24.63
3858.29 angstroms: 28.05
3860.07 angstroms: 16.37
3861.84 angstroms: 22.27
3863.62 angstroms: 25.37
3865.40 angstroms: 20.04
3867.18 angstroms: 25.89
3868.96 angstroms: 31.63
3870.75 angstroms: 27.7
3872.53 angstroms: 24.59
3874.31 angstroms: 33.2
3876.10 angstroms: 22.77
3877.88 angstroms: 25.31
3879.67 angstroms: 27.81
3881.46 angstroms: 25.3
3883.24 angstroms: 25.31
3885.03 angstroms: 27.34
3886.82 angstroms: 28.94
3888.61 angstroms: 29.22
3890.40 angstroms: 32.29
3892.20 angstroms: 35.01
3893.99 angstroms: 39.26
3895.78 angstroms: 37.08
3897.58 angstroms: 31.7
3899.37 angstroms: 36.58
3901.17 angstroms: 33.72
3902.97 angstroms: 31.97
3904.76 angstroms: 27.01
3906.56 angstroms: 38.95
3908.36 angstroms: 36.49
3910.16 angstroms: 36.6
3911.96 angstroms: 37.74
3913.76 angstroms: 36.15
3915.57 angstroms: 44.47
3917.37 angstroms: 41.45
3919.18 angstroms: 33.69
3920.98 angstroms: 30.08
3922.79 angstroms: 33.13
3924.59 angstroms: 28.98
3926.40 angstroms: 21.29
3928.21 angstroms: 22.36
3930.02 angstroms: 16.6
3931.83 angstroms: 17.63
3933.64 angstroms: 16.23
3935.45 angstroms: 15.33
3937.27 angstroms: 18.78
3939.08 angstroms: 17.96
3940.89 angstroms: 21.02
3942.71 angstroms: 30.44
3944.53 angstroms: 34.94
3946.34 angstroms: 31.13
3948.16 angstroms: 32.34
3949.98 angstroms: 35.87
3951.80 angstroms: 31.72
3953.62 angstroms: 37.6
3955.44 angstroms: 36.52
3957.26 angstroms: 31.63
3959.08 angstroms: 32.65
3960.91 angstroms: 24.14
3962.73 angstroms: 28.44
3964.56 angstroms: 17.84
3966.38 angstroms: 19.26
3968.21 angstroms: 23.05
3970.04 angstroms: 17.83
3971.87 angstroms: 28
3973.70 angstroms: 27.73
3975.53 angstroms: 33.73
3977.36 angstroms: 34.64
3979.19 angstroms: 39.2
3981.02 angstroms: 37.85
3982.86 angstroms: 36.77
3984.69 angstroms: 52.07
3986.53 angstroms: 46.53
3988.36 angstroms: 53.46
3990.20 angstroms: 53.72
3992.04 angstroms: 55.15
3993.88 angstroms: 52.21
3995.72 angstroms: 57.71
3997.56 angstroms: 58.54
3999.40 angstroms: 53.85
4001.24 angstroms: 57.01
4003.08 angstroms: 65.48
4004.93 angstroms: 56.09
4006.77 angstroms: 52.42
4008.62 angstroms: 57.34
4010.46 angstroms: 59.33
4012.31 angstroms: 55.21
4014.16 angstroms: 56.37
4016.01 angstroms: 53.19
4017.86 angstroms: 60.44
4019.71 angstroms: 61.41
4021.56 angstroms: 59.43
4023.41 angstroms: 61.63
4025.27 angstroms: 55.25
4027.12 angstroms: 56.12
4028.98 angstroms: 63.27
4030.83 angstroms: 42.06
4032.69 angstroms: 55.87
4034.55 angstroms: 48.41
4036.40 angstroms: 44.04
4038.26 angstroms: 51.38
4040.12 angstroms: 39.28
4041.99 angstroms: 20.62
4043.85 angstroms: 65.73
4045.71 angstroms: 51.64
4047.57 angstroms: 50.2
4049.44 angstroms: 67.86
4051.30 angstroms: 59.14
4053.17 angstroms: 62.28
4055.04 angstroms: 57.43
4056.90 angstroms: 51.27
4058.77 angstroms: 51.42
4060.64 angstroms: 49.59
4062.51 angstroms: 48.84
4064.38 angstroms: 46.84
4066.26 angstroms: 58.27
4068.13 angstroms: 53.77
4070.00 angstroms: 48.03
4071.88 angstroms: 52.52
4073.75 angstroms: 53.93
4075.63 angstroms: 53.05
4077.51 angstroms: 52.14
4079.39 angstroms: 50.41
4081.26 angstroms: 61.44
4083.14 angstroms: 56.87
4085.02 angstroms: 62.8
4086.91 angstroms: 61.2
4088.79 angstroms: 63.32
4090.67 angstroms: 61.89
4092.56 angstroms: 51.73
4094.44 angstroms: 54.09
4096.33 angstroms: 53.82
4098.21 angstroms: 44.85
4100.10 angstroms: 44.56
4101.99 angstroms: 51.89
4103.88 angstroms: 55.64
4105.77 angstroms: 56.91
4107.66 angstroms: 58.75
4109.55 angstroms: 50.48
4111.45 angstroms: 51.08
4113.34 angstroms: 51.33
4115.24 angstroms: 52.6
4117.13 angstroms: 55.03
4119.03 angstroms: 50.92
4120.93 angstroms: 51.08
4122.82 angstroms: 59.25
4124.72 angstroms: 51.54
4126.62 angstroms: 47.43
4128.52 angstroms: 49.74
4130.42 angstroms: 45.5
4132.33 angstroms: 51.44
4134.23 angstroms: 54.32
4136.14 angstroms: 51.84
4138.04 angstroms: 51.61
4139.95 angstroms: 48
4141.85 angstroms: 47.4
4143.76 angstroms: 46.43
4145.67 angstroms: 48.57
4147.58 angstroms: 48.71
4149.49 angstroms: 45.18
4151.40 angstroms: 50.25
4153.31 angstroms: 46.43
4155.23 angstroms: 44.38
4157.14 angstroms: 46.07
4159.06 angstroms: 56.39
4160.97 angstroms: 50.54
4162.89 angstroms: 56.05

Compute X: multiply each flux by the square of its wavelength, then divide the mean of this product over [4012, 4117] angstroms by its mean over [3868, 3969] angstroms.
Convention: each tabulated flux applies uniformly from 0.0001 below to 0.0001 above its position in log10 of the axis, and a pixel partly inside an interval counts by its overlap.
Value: 1.97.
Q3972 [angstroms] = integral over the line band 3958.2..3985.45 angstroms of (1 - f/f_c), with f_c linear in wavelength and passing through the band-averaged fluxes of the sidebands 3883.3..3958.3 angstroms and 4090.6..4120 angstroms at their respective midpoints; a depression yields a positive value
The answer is 5.0 angstroms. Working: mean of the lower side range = 30.6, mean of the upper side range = 52.6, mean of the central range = 30.1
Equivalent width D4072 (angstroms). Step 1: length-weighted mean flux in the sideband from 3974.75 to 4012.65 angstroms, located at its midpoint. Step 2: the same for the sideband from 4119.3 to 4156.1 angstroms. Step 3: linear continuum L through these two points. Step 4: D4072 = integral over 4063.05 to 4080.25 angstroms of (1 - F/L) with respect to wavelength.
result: -0.7 angstroms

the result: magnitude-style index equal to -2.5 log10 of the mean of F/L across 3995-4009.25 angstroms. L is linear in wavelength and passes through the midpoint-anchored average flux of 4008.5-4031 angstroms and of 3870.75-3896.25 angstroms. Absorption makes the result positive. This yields -0.07 mag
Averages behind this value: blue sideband 29.4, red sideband 57.5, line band 57.3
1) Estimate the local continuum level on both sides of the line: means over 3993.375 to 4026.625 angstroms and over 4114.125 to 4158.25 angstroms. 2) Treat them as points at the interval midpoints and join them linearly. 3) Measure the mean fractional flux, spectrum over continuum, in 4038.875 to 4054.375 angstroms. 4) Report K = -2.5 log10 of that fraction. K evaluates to 0.06 mag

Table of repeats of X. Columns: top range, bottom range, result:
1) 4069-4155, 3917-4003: 1.66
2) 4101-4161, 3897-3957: 1.86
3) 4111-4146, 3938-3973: 1.98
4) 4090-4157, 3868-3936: 1.89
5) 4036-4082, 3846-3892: 2.24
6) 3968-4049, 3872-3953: 1.75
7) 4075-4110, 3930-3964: 2.19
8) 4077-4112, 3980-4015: 1.08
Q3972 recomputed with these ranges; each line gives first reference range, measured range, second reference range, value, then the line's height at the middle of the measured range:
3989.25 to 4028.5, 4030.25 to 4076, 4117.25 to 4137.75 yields 3.0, 55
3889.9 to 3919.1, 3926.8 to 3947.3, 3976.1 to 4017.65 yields 9.7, 41.6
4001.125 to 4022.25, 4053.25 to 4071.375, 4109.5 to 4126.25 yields 1.0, 55.3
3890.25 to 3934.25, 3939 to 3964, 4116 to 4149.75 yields 3.2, 35.2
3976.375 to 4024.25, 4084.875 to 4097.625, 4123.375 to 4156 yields -1.8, 50.4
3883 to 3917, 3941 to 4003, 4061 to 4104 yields 6.6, 42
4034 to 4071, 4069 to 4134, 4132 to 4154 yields -4.3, 50.2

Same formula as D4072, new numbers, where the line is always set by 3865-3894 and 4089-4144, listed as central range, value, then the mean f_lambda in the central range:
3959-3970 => 4.1 angstroms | 23.1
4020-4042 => -4.1 angstroms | 51.3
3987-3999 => -4.6 angstroms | 54.8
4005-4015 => -3.6 angstroms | 56.1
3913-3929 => -0.1 angstroms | 32.4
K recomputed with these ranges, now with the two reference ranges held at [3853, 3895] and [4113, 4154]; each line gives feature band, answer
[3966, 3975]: 0.44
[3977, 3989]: -0.17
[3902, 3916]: -0.19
